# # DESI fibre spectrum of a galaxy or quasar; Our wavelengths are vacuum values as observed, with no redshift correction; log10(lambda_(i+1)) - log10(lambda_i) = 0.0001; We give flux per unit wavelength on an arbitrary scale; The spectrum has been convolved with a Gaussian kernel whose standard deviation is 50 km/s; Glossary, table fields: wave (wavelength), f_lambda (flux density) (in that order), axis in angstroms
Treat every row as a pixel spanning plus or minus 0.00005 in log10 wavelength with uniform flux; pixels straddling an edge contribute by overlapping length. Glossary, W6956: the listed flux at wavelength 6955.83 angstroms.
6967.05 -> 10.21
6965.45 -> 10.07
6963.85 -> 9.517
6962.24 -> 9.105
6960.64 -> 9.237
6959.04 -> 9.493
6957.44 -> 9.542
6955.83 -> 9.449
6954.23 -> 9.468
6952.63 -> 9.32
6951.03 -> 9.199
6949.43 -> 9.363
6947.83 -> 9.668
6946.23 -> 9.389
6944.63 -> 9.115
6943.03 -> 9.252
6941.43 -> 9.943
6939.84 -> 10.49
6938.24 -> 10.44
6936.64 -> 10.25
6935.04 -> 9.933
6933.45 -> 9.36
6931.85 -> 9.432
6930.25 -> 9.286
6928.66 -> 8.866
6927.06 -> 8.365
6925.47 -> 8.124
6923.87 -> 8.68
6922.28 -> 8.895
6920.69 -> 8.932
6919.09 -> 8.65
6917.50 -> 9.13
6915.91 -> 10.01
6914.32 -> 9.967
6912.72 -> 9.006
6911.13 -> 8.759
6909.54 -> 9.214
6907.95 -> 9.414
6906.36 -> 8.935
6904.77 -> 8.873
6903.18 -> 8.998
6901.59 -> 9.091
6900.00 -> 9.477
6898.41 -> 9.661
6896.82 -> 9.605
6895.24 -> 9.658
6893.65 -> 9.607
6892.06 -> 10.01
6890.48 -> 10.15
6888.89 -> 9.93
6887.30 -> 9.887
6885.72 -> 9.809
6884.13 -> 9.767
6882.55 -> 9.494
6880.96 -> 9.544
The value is 9.449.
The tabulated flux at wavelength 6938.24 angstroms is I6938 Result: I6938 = 10.44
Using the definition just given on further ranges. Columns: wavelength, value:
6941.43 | 9.943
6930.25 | 9.286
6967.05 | 10.21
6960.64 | 9.237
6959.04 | 9.493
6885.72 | 9.809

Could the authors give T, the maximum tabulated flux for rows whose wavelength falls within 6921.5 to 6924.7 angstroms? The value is 8.895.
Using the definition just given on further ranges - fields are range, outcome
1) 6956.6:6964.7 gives 9.542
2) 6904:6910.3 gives 9.414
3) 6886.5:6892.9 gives 10.15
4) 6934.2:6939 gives 10.44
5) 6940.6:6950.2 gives 9.943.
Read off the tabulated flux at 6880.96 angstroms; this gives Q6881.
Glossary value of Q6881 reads 9.544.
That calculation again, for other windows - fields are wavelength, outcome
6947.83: 9.668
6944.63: 9.115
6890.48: 10.15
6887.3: 9.887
